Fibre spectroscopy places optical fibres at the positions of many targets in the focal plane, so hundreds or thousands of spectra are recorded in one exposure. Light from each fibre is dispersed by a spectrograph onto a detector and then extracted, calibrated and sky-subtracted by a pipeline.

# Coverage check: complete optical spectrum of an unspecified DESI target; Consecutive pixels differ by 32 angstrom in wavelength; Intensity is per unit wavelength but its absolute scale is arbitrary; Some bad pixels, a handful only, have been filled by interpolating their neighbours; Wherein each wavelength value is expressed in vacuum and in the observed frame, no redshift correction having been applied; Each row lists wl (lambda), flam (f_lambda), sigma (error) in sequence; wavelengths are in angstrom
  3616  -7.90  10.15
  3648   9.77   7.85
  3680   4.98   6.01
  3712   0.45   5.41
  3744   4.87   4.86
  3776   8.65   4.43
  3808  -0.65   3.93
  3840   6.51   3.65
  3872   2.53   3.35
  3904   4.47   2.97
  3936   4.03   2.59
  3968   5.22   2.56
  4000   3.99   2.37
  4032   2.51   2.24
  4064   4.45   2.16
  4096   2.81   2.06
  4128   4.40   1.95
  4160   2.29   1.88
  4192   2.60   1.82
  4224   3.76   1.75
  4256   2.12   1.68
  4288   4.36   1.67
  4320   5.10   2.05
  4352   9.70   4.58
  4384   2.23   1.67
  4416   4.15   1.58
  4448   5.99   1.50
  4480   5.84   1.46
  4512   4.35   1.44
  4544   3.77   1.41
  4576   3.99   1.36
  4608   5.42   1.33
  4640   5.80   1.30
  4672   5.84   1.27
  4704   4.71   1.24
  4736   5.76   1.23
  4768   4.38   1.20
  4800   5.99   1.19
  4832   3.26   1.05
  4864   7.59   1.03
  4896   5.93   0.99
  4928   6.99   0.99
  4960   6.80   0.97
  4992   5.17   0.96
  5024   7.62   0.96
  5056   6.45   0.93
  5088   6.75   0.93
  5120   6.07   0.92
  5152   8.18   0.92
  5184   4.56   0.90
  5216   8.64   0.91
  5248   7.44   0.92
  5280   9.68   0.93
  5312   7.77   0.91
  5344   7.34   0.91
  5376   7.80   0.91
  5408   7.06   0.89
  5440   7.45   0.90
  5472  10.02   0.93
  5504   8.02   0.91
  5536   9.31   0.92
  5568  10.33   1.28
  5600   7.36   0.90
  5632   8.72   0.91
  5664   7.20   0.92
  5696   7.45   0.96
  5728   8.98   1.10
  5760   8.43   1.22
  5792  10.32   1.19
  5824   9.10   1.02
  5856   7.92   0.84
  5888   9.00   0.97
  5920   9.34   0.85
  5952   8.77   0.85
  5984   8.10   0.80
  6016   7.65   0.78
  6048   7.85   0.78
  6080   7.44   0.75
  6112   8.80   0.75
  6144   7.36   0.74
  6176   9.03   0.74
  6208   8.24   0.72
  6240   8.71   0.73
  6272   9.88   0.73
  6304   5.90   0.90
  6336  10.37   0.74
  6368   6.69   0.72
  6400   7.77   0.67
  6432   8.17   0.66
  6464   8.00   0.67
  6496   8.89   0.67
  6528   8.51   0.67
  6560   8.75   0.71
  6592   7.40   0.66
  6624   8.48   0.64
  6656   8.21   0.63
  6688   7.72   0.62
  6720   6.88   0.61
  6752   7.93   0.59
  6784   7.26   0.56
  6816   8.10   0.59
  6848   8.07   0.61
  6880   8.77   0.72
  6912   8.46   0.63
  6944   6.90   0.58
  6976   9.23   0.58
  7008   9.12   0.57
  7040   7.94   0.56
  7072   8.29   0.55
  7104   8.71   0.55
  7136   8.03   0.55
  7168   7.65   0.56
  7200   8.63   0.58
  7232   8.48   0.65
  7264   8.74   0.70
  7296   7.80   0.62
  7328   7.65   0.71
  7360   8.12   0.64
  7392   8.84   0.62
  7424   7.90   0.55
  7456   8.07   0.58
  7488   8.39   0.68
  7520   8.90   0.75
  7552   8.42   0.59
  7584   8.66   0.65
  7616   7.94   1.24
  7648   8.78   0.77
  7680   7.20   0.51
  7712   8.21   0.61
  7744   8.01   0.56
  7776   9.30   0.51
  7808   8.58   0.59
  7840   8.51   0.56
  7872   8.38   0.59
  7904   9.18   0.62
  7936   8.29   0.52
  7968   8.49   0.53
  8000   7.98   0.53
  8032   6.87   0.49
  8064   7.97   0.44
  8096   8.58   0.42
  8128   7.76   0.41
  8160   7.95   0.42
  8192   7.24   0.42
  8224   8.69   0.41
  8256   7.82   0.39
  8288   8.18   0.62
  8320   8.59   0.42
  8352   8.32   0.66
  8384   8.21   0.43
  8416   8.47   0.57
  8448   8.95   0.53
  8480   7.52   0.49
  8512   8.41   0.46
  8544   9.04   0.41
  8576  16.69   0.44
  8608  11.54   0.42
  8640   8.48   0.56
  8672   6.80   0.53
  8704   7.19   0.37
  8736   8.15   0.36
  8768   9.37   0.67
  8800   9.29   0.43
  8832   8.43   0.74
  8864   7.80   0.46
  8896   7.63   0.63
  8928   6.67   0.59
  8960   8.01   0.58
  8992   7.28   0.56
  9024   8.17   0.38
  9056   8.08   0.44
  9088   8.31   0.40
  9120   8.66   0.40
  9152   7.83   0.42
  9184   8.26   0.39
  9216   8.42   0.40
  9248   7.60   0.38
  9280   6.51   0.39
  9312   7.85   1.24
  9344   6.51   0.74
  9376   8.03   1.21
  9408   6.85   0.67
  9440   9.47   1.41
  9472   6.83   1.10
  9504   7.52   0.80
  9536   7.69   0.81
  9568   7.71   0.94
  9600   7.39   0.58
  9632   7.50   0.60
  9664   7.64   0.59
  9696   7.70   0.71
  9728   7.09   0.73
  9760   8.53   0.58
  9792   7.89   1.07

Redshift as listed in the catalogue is 0.305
